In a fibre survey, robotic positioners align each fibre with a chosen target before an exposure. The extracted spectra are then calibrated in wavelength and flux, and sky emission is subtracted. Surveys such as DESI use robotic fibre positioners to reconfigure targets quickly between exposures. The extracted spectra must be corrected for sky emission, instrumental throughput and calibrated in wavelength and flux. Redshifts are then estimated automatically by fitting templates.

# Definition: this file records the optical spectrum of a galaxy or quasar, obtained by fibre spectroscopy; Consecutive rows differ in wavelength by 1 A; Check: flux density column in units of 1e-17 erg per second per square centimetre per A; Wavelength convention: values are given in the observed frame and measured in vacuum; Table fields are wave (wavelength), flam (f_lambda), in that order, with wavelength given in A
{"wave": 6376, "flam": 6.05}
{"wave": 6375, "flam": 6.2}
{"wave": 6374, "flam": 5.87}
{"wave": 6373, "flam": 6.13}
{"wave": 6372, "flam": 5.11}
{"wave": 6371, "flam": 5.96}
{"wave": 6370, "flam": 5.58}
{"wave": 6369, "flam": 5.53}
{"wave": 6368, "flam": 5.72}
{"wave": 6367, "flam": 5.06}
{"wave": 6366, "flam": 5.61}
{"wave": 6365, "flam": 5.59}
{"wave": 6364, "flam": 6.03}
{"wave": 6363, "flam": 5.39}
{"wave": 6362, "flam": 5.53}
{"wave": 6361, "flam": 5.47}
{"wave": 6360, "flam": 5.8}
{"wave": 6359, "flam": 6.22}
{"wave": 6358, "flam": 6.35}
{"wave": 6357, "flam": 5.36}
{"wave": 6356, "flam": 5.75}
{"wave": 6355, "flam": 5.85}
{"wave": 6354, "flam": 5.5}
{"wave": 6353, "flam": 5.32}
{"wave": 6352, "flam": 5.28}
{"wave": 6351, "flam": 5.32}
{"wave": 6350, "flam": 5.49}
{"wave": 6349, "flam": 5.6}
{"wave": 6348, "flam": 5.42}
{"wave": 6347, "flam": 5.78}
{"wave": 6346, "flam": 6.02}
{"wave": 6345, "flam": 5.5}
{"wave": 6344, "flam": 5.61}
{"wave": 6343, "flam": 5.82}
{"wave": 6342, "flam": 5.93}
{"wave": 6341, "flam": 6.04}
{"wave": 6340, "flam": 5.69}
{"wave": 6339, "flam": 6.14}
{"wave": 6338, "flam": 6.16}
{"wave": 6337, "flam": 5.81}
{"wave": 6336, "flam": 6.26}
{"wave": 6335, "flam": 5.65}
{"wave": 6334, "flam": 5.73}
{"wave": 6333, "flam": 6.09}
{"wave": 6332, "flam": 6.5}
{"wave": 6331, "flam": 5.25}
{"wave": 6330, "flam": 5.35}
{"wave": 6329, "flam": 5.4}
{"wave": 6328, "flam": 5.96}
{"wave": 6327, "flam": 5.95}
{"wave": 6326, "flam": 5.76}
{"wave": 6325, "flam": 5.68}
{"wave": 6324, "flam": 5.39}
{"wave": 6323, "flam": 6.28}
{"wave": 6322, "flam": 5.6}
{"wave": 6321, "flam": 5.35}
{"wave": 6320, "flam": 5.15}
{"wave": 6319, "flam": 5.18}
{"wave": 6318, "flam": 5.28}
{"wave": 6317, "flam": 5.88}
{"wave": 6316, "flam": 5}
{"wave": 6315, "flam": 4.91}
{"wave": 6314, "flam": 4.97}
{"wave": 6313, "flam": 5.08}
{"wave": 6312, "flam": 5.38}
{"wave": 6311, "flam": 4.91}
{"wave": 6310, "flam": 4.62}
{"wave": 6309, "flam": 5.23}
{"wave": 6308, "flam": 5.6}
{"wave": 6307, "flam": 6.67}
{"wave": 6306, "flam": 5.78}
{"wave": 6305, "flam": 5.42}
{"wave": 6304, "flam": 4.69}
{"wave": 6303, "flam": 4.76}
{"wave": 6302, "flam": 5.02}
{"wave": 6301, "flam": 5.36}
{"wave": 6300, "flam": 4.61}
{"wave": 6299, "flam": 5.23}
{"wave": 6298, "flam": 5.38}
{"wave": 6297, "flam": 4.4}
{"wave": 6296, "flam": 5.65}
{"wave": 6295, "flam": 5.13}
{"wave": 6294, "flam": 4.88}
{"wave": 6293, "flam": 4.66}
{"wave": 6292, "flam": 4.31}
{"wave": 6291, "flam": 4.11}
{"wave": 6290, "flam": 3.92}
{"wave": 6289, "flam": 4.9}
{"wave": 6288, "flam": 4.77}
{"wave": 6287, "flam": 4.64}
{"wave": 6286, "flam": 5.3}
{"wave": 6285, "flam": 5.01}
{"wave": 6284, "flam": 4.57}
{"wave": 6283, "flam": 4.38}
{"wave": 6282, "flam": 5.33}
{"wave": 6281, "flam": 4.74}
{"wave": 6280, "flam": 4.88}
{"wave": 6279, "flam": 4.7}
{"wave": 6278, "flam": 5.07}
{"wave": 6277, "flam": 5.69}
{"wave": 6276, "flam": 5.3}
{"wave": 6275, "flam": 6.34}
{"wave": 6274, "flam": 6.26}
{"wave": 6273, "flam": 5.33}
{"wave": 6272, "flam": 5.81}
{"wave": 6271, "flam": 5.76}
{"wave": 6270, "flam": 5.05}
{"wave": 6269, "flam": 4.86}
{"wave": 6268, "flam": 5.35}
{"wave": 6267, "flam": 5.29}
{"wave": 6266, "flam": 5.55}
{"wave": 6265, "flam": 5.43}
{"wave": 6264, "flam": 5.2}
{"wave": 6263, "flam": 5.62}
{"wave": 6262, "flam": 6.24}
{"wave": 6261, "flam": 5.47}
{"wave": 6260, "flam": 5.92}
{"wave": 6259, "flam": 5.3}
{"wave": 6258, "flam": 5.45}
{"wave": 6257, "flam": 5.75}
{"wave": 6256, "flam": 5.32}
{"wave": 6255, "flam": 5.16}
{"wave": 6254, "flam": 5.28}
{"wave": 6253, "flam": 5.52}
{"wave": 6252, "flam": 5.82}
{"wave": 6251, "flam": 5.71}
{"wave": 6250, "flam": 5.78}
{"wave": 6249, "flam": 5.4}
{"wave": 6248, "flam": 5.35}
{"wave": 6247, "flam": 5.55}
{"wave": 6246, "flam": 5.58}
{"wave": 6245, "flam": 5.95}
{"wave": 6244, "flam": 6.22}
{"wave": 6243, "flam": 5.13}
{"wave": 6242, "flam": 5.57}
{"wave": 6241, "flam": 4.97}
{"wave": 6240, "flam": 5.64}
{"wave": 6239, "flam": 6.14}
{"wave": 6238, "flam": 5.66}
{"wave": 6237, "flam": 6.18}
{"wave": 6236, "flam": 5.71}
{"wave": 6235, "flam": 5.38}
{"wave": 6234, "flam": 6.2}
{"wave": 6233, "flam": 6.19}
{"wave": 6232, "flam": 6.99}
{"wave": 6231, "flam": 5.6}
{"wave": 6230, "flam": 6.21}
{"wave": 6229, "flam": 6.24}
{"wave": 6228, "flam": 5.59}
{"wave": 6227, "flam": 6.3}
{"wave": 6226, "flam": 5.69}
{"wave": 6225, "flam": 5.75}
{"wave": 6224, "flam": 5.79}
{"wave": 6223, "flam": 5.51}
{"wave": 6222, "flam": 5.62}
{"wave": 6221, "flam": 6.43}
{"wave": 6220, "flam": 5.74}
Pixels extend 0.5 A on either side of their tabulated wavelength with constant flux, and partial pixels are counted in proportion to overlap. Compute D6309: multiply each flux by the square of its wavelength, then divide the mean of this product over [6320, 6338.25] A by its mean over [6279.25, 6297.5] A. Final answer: 1.23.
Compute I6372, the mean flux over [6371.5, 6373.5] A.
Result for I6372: 5.62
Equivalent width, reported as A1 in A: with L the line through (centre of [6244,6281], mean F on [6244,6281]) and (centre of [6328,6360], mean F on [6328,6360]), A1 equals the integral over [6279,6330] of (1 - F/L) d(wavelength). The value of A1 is 4.5 A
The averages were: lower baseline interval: 5.5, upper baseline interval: 5.75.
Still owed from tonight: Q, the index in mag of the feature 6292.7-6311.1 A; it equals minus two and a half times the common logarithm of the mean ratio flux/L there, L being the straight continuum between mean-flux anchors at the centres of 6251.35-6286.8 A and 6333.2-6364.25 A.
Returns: 0.07 mag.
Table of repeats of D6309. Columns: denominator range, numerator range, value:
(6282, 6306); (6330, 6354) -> 1.20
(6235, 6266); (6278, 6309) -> 0.90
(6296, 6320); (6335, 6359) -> 1.12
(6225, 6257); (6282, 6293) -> 0.82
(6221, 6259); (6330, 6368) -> 1.03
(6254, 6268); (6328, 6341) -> 1.09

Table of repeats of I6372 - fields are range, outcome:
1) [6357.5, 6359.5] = 6.29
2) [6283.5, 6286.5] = 4.96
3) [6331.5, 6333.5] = 6.29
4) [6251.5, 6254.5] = 5.54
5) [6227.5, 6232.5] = 6.13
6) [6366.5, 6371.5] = 5.57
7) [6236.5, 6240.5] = 5.91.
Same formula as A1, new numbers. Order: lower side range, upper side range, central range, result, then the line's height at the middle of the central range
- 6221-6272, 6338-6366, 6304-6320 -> 1.1 A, 5.69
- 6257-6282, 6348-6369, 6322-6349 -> -1.2 A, 5.56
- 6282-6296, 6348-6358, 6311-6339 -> -2.2 A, 5.18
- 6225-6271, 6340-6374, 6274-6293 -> 2.5 A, 5.66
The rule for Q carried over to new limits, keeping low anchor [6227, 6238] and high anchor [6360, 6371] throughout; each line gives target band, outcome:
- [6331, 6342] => -0.05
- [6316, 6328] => 0.03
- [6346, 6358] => 0.01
